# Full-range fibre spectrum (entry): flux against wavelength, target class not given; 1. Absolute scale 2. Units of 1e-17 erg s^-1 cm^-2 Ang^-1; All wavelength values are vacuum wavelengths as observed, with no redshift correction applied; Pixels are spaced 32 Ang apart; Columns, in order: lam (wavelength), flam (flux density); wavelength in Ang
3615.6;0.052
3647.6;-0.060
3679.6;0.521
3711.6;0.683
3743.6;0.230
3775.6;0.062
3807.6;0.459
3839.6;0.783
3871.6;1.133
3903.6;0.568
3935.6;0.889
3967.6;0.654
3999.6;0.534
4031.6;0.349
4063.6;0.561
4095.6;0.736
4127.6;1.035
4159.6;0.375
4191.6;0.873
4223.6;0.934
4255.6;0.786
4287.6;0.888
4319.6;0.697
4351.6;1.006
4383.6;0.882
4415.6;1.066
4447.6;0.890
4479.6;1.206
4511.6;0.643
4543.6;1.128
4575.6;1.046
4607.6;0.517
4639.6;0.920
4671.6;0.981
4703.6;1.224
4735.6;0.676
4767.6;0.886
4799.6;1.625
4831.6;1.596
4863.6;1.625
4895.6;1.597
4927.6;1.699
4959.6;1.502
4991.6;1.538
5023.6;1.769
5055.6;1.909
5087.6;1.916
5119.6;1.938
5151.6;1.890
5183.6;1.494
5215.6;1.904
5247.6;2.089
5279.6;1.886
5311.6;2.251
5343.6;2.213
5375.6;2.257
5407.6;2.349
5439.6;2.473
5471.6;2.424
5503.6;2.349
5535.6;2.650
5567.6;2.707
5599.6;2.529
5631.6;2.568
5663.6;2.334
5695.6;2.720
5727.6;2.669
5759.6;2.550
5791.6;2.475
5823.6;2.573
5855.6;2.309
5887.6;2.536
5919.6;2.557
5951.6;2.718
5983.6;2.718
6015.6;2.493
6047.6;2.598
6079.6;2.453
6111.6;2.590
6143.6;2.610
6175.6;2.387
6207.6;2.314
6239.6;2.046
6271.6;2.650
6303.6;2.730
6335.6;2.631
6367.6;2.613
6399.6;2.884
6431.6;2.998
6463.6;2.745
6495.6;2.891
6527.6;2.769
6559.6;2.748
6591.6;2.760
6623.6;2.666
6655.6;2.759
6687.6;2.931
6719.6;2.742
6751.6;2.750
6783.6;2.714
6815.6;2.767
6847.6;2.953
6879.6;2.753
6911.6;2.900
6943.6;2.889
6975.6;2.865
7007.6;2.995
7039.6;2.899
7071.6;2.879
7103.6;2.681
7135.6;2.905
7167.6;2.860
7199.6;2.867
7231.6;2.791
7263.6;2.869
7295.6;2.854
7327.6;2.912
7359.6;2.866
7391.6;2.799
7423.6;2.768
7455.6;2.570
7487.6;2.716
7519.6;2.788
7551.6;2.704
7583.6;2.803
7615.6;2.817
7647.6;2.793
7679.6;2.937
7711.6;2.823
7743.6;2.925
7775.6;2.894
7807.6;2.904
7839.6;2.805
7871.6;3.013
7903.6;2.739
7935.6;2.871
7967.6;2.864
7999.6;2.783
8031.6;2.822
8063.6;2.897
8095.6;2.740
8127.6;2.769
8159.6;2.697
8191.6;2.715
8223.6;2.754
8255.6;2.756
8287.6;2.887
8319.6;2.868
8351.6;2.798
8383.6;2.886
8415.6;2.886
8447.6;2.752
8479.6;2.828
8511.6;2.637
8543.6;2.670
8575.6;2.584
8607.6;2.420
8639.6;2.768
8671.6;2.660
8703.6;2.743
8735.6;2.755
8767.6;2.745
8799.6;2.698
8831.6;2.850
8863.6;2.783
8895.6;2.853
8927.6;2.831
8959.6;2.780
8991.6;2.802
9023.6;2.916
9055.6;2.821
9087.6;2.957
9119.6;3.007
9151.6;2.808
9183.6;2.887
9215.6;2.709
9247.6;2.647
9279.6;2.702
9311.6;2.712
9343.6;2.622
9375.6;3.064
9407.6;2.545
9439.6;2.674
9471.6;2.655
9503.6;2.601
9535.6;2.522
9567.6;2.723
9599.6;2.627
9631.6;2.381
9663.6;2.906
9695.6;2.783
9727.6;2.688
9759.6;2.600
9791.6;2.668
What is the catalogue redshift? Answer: 0.20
